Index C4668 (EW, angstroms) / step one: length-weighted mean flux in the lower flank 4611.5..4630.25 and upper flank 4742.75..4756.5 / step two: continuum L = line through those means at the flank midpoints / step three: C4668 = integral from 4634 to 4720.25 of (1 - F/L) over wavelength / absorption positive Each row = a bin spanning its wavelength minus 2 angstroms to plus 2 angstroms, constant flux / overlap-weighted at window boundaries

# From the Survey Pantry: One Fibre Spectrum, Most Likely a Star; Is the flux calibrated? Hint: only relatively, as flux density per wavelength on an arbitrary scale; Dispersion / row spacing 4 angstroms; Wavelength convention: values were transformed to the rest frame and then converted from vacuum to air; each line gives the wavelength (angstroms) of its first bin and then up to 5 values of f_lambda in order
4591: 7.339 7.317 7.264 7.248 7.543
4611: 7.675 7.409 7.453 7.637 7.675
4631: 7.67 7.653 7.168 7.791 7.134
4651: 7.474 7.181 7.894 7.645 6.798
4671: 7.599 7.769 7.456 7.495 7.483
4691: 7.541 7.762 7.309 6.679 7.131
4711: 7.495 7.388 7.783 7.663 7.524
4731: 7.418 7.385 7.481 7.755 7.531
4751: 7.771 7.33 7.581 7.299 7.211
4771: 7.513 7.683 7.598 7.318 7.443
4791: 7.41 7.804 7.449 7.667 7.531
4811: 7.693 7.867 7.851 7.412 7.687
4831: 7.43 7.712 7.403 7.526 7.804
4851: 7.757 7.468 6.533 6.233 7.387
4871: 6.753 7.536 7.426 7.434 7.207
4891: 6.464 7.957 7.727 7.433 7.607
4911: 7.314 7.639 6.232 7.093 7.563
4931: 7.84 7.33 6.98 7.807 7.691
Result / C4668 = 1.6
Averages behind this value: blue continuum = 7.56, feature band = 7.43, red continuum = 7.59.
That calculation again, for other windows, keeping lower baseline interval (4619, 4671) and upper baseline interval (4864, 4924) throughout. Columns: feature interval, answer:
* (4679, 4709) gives 0.4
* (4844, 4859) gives -0.4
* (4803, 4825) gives -1.0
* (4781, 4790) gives 0.0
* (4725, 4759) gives -0.6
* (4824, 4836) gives -0.4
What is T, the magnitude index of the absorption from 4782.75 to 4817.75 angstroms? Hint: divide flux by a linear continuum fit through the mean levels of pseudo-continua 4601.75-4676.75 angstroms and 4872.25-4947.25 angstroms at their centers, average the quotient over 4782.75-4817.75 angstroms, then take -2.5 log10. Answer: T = -0.025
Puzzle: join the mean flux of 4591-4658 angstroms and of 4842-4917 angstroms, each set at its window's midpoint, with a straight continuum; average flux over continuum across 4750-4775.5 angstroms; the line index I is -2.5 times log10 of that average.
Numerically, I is -0.01 mag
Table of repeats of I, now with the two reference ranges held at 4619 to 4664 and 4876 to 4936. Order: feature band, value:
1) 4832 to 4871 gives 0.02 mag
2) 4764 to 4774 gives 0.01 mag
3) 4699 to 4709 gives 0.08 mag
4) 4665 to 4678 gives 0.02 mag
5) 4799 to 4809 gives -0.02 mag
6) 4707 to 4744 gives -0.01 mag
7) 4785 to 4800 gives -0.01 mag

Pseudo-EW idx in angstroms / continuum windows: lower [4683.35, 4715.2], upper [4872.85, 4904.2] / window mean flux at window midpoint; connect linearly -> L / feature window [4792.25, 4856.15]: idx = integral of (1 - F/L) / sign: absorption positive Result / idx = -2.1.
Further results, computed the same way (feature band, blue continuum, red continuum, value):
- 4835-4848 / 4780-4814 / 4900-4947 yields -0.2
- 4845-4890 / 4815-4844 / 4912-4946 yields 1.7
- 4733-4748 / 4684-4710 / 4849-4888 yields -0.5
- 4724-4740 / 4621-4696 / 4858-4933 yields -0.1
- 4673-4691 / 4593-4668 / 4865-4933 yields -0.3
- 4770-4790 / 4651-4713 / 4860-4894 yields -0.7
